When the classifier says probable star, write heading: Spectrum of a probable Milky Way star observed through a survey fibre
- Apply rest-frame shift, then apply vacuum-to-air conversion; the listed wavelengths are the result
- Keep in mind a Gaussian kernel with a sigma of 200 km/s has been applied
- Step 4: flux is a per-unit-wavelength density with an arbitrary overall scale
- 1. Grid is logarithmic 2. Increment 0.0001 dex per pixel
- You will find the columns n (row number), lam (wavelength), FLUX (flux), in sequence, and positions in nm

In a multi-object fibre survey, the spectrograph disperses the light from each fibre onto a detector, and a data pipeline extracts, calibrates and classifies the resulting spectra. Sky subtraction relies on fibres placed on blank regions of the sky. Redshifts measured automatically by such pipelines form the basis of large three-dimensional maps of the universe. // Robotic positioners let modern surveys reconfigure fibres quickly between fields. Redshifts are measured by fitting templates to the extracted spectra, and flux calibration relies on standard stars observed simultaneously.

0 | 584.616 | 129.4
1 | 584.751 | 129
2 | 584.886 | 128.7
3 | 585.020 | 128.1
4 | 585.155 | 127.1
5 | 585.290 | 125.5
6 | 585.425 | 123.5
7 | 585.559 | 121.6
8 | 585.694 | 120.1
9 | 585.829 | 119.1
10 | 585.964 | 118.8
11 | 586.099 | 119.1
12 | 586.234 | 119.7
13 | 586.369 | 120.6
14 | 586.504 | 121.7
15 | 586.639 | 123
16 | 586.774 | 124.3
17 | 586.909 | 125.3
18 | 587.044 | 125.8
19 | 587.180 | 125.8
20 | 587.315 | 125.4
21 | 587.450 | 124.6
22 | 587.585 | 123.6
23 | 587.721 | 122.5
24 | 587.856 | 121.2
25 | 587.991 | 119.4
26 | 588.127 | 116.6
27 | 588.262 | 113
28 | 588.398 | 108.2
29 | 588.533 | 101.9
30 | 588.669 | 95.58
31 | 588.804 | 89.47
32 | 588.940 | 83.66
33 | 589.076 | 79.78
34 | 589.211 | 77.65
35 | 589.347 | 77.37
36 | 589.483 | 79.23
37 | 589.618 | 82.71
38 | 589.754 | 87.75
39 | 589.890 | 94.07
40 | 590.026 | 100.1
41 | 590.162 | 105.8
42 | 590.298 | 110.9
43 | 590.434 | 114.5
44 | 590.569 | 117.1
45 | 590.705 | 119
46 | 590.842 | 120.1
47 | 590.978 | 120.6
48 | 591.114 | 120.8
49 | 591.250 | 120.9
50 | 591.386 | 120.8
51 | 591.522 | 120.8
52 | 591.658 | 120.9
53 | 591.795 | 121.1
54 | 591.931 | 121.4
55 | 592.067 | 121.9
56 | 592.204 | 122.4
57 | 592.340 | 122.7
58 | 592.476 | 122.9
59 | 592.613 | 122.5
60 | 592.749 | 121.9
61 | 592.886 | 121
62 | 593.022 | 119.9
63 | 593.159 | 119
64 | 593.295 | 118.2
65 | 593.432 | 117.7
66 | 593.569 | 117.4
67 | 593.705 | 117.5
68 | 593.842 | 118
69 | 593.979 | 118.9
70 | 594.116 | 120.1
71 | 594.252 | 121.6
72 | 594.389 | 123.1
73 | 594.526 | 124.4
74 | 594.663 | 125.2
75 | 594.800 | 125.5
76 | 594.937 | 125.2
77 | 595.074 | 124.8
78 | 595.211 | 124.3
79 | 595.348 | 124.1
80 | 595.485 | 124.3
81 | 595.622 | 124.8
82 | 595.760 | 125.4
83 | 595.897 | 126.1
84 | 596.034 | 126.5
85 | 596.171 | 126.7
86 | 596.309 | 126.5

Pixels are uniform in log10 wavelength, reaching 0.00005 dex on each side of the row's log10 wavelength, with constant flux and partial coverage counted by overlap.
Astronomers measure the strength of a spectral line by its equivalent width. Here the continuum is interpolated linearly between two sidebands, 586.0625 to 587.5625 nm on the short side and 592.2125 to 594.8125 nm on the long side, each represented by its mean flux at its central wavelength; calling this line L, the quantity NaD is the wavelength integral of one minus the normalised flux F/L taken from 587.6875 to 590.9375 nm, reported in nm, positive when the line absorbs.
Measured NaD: 0.56 nm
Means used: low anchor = 123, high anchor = 121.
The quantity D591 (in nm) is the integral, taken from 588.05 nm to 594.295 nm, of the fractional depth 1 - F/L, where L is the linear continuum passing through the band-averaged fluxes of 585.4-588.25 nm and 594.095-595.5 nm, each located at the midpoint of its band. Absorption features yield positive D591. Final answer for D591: 0.64 nm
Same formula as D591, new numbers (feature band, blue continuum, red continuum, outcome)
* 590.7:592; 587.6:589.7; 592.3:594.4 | -0.12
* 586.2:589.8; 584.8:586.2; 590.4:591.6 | 0.40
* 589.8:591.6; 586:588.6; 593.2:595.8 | 0.10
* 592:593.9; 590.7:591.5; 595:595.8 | 0.03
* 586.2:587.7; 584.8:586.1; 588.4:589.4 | -0.22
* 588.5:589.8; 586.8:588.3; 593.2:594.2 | 0.39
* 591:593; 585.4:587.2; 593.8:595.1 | 0.02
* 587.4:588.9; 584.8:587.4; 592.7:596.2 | 0.14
